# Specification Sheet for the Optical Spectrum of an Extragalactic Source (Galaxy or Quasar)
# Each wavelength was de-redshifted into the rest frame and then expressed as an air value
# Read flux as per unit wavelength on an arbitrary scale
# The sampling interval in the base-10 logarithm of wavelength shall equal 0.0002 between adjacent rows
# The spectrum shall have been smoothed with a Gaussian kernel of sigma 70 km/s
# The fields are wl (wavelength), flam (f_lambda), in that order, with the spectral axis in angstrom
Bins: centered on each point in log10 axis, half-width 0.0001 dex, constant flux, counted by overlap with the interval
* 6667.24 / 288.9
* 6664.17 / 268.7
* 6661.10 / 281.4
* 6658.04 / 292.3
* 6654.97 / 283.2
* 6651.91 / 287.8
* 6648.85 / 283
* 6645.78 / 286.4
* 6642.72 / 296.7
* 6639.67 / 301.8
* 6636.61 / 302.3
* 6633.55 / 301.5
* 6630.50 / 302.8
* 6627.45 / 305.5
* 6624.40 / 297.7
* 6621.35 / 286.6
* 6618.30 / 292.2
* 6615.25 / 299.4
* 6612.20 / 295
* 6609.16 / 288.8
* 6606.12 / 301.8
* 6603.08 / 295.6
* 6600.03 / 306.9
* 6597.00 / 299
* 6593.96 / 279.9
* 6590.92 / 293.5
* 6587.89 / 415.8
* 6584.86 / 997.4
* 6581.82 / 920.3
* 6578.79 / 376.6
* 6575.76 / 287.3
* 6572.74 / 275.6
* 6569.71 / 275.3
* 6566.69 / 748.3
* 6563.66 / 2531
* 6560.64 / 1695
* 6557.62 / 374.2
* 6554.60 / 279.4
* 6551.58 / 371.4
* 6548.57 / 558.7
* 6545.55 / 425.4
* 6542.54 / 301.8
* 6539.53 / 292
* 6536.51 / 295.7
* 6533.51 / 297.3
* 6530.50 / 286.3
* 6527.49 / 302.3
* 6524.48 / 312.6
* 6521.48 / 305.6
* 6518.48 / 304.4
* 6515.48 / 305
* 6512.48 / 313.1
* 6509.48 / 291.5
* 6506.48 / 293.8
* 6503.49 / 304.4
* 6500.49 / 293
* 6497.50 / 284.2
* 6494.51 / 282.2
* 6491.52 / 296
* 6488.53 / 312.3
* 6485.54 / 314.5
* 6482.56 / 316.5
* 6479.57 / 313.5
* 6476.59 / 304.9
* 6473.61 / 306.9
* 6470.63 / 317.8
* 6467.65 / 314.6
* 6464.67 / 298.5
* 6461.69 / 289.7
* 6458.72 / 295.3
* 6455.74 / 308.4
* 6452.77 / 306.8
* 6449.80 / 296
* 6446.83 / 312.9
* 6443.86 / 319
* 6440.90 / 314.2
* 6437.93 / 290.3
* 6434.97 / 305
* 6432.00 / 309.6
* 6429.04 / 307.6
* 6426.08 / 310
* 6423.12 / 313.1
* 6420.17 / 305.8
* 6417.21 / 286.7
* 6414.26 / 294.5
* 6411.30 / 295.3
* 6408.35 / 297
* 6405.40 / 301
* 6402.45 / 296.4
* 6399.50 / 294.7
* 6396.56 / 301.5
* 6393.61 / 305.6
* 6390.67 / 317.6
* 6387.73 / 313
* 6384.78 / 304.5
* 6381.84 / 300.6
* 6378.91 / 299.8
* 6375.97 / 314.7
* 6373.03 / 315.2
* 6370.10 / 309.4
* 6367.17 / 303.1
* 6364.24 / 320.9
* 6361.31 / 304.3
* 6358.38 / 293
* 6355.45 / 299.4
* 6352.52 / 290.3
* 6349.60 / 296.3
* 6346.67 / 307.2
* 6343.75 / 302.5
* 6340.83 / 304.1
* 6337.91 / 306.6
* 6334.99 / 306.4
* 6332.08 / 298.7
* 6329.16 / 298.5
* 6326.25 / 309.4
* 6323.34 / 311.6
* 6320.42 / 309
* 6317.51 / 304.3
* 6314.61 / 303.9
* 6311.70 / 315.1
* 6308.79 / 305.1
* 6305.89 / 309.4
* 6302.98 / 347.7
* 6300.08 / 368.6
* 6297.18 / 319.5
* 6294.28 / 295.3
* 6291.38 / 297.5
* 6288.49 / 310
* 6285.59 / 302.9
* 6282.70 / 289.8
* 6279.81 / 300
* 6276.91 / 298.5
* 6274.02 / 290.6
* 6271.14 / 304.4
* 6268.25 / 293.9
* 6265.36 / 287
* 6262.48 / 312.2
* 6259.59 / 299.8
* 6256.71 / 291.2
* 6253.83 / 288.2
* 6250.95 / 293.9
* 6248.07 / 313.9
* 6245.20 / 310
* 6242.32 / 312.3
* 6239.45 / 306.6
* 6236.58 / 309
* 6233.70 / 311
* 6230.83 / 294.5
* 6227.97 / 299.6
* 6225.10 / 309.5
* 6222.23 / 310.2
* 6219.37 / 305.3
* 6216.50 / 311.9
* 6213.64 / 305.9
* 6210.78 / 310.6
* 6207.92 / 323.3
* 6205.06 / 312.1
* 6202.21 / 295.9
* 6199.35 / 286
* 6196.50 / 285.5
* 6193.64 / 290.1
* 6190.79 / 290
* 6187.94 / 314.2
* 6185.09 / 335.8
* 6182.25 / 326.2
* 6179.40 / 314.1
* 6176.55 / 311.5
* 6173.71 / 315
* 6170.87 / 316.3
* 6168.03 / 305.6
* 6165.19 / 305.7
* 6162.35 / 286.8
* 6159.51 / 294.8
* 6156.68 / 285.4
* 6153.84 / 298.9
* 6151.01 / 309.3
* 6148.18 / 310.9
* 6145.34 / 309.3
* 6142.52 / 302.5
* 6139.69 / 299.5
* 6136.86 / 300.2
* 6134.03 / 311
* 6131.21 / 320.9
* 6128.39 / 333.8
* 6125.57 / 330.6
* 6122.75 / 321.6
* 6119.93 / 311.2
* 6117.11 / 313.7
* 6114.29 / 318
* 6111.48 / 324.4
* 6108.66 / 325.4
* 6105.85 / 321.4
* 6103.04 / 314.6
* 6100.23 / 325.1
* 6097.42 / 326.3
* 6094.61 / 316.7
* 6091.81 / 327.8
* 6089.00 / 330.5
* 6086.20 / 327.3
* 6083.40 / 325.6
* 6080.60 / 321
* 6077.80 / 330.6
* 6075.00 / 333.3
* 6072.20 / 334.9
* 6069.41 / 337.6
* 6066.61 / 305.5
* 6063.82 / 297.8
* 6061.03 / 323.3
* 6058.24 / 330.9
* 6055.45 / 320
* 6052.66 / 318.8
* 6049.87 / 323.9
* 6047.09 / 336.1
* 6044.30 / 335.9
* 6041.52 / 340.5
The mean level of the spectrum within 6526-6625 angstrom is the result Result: 482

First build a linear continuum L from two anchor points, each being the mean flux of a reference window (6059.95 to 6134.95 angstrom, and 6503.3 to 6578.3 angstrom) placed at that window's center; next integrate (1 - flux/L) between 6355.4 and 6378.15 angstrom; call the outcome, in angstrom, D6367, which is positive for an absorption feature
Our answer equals 6.1 angstrom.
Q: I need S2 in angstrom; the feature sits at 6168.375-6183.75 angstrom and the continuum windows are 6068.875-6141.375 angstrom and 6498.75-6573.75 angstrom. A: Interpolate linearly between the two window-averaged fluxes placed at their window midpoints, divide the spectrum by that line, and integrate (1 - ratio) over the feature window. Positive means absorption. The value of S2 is 1.4 angstrom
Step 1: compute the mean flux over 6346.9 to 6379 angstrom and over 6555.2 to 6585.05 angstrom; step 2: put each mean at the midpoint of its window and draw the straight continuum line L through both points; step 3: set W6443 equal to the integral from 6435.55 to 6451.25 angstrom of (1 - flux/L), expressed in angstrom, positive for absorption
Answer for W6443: 6.19 angstrom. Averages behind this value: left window 304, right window 824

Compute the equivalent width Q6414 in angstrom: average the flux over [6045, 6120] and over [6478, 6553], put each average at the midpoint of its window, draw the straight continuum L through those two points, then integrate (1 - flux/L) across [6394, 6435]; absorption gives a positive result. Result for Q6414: 2.39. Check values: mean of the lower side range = 323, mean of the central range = 301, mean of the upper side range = 319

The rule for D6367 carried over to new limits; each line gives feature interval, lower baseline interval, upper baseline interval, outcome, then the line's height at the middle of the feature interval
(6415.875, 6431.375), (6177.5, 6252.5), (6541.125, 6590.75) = 6.4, 521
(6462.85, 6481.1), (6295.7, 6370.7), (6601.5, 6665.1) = -0.4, 302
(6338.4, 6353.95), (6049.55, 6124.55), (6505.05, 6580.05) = 4.3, 415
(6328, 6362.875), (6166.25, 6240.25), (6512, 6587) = 8.8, 403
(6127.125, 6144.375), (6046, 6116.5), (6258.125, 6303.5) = 0.4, 319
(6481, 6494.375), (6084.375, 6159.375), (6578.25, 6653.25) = 1.5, 346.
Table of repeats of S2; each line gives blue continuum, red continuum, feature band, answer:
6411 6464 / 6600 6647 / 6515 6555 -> -4.4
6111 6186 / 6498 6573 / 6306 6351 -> 9.8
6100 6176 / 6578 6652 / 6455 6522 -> 8.2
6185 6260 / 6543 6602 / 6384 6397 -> 4.1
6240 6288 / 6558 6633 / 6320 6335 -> 1.6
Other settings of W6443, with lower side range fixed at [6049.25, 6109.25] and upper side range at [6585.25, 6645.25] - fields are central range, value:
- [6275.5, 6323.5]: 1.4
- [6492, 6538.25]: 2.8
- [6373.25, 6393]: 0.7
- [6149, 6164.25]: 1.3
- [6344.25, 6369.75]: 1.4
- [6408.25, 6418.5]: 0.8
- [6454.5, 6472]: 0.8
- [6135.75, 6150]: 0.8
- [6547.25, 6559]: -2.8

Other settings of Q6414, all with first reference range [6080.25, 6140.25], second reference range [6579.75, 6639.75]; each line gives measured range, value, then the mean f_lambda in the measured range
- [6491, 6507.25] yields 3.05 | 292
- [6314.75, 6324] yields 0.92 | 307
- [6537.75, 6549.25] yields -0.52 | 380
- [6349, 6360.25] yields 1.63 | 295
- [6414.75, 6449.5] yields 4.61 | 306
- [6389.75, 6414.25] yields 3.46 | 300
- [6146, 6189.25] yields 2.34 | 309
